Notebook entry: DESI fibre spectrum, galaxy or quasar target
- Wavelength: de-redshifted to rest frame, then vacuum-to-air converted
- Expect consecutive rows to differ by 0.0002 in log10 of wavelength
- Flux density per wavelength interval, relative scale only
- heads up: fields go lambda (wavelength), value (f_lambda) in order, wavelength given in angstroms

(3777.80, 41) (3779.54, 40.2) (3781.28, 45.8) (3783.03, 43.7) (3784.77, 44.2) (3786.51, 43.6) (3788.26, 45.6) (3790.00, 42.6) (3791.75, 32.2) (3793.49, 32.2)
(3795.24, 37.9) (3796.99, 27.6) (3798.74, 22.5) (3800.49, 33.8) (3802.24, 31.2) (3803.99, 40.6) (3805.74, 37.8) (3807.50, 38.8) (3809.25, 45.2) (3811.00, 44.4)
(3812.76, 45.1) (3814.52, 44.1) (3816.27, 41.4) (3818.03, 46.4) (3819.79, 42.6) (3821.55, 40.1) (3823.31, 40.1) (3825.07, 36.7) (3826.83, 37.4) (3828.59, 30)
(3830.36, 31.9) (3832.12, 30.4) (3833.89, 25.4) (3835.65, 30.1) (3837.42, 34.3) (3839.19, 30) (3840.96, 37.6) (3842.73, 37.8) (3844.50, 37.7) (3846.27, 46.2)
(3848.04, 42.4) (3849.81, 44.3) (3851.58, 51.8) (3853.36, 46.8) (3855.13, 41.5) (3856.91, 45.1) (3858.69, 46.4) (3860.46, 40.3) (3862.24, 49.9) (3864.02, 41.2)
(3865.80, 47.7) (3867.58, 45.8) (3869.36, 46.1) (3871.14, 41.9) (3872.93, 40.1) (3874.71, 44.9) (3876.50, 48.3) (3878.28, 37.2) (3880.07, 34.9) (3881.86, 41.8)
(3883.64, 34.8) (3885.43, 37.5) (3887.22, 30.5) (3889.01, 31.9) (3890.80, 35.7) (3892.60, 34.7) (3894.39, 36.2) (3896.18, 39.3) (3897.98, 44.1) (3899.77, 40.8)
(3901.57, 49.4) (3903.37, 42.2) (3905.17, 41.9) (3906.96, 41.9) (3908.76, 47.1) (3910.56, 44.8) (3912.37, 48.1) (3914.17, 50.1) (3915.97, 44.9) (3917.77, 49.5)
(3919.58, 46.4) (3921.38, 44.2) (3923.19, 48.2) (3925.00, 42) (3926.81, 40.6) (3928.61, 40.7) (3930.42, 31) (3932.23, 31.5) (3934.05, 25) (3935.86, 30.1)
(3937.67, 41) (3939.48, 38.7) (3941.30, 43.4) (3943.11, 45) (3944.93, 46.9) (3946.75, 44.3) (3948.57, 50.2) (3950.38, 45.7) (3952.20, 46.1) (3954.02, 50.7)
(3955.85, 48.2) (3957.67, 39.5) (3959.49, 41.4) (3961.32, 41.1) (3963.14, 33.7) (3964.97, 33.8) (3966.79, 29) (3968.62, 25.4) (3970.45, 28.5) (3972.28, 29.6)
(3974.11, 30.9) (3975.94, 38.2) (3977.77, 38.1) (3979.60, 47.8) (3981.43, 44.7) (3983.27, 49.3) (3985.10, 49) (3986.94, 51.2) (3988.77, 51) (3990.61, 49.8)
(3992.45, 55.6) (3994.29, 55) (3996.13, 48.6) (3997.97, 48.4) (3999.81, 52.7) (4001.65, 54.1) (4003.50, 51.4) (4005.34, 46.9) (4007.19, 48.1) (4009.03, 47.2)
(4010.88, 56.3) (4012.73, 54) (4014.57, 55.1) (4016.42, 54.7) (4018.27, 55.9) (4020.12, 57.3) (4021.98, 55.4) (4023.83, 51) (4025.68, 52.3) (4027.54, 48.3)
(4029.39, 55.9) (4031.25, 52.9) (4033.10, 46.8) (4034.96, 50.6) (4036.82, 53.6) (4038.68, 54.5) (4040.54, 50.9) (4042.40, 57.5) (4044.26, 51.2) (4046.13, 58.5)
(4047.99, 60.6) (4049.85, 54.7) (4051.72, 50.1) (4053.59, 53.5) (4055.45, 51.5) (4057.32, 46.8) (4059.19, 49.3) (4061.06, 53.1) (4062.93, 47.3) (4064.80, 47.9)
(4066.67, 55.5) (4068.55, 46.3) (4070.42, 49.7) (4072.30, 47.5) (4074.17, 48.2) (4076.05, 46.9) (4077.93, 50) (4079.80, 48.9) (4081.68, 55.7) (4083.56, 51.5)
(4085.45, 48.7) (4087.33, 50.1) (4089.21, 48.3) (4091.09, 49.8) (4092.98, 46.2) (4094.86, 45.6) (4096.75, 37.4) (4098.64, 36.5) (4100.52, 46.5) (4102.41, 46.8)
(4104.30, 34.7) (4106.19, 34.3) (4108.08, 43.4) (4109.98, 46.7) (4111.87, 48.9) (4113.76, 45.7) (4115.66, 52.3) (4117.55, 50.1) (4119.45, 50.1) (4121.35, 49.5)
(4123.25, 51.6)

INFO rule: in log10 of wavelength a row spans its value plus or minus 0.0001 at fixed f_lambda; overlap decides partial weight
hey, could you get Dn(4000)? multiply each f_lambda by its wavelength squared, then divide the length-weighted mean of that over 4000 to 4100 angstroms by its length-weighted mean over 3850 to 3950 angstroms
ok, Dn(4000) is 1.3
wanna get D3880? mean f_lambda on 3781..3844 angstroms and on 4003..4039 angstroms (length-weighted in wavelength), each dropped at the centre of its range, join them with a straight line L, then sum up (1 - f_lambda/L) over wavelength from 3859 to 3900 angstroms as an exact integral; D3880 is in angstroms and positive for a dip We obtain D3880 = 1.8 angstroms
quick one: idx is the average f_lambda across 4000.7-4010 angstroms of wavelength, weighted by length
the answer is 49.6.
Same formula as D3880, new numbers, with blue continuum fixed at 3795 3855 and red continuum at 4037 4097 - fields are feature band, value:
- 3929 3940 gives 2.7 angstroms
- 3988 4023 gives -3.8 angstroms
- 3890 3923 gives -1.0 angstroms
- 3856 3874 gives -2.0 angstroms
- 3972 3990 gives 1.0 angstroms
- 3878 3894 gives 2.2 angstroms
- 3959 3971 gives 3.2 angstroms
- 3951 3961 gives 0.0 angstroms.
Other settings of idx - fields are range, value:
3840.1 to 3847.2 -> 39.9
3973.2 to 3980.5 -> 38.8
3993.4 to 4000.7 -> 51.2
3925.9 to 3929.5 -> 40.7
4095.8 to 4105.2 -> 40.4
